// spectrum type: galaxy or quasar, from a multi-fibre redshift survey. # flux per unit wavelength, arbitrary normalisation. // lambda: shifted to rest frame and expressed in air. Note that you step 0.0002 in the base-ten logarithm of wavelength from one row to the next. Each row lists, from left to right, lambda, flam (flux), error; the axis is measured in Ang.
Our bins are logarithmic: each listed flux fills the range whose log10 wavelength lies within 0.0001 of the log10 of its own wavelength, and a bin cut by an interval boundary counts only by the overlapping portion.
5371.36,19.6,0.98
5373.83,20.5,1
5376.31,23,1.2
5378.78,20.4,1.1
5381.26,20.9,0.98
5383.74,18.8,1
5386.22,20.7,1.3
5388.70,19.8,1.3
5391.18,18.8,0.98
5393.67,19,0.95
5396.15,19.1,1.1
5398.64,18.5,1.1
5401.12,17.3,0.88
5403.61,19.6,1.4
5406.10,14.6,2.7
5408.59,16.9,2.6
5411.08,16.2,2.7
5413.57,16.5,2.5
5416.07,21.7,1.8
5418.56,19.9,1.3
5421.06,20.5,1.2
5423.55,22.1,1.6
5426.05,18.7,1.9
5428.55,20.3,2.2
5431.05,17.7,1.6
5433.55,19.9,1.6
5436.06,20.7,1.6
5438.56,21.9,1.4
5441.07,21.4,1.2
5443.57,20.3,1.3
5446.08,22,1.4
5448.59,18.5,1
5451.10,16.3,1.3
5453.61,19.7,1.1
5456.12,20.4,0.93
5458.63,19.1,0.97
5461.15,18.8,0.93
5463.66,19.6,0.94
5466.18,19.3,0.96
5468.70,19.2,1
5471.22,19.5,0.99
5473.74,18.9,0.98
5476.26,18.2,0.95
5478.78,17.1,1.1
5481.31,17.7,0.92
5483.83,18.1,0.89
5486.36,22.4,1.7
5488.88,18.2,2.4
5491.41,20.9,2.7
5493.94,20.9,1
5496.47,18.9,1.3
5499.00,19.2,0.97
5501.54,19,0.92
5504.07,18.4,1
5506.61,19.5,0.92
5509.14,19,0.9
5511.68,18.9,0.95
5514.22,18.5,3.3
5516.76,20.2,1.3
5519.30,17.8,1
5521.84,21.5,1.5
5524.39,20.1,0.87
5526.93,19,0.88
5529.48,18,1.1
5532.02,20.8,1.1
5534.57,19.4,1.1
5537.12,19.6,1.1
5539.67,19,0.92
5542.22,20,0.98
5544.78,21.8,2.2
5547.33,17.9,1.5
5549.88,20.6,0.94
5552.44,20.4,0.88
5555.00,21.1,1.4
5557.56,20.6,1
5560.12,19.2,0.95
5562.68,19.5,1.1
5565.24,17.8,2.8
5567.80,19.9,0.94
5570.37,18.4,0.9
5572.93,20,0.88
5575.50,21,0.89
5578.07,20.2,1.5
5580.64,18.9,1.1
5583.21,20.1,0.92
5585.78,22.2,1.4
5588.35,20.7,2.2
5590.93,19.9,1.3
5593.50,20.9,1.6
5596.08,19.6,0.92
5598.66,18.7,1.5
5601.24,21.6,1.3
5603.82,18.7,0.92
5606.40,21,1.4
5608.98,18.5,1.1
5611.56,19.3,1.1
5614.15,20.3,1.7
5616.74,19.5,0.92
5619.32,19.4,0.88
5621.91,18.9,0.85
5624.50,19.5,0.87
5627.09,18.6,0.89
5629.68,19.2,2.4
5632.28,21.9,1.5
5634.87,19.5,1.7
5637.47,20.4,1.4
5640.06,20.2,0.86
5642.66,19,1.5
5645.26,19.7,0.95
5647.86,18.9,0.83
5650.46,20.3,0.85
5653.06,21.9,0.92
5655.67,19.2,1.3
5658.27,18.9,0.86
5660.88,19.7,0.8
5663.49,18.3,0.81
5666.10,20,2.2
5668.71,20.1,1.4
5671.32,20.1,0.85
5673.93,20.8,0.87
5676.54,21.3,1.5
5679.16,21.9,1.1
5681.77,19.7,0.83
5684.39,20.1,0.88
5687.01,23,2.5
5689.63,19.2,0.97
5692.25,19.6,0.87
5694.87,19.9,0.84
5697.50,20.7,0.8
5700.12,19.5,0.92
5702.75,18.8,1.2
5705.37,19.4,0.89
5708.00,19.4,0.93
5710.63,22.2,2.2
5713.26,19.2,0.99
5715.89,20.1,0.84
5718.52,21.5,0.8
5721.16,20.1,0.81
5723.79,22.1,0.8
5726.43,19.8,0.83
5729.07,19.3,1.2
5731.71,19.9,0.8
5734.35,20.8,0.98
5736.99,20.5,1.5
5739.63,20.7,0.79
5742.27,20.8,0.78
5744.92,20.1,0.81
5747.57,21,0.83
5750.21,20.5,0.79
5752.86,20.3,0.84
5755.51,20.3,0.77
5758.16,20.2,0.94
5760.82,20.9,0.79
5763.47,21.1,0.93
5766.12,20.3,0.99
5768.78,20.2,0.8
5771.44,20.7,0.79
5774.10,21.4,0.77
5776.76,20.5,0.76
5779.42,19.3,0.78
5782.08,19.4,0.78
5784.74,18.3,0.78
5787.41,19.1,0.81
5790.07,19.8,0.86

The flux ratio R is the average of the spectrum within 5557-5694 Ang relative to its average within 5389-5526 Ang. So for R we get 1.0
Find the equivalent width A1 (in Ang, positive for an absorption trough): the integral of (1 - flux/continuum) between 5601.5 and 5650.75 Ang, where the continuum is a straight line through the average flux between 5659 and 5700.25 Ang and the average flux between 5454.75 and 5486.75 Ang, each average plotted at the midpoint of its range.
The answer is 0.7 Ang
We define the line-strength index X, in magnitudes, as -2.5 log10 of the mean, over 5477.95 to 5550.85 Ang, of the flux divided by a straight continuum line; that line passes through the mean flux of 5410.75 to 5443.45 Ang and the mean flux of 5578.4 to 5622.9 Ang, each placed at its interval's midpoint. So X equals 0.03 mag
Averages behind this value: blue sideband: 19.9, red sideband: 19.9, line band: 19.4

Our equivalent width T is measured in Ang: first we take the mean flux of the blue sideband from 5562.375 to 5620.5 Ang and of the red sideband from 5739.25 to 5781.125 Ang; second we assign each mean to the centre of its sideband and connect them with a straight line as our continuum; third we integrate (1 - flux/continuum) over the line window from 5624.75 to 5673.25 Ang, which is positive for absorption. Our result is 0.7 Ang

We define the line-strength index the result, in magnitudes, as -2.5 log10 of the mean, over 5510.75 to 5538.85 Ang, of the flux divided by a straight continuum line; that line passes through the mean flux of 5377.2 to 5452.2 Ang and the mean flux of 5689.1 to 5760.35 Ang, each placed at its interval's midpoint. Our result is 0.01 mag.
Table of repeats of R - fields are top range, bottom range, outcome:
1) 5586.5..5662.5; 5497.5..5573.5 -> 1.02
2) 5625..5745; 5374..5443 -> 1.03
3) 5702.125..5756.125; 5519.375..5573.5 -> 1.03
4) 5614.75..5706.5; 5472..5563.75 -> 1.02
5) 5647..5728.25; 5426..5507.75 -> 1.04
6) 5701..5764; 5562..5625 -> 1.03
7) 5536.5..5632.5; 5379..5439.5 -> 1.03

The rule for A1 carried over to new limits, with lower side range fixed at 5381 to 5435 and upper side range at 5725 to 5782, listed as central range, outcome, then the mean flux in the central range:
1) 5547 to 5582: -0.2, 19.7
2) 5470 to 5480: 0.4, 18.4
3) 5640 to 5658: 0.1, 19.8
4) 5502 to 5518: 0.2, 19.1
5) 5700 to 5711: 0.3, 19.7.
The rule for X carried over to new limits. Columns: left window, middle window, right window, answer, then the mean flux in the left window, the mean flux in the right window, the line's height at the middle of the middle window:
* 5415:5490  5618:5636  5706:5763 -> 0.03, 19.6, 20.5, 20.1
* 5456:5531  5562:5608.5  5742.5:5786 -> -0.02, 19.2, 20.3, 19.6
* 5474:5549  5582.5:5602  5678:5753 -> -0.04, 19.3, 20.3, 19.7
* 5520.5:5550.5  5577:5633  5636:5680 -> 0.00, 19.8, 20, 19.9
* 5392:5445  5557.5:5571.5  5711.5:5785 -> 0.03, 19.2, 20.4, 19.7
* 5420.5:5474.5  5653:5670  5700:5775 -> 0.04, 19.8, 20.4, 20.2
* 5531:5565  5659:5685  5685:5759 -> 0.00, 19.9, 20.3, 20.2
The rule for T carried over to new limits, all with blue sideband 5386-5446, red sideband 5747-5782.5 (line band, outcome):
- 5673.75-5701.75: -0.4 Ang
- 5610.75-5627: 0.4 Ang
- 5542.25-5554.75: -0.3 Ang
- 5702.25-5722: 0.1 Ang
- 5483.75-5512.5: 0.1 Ang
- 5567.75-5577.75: 0.0 Ang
